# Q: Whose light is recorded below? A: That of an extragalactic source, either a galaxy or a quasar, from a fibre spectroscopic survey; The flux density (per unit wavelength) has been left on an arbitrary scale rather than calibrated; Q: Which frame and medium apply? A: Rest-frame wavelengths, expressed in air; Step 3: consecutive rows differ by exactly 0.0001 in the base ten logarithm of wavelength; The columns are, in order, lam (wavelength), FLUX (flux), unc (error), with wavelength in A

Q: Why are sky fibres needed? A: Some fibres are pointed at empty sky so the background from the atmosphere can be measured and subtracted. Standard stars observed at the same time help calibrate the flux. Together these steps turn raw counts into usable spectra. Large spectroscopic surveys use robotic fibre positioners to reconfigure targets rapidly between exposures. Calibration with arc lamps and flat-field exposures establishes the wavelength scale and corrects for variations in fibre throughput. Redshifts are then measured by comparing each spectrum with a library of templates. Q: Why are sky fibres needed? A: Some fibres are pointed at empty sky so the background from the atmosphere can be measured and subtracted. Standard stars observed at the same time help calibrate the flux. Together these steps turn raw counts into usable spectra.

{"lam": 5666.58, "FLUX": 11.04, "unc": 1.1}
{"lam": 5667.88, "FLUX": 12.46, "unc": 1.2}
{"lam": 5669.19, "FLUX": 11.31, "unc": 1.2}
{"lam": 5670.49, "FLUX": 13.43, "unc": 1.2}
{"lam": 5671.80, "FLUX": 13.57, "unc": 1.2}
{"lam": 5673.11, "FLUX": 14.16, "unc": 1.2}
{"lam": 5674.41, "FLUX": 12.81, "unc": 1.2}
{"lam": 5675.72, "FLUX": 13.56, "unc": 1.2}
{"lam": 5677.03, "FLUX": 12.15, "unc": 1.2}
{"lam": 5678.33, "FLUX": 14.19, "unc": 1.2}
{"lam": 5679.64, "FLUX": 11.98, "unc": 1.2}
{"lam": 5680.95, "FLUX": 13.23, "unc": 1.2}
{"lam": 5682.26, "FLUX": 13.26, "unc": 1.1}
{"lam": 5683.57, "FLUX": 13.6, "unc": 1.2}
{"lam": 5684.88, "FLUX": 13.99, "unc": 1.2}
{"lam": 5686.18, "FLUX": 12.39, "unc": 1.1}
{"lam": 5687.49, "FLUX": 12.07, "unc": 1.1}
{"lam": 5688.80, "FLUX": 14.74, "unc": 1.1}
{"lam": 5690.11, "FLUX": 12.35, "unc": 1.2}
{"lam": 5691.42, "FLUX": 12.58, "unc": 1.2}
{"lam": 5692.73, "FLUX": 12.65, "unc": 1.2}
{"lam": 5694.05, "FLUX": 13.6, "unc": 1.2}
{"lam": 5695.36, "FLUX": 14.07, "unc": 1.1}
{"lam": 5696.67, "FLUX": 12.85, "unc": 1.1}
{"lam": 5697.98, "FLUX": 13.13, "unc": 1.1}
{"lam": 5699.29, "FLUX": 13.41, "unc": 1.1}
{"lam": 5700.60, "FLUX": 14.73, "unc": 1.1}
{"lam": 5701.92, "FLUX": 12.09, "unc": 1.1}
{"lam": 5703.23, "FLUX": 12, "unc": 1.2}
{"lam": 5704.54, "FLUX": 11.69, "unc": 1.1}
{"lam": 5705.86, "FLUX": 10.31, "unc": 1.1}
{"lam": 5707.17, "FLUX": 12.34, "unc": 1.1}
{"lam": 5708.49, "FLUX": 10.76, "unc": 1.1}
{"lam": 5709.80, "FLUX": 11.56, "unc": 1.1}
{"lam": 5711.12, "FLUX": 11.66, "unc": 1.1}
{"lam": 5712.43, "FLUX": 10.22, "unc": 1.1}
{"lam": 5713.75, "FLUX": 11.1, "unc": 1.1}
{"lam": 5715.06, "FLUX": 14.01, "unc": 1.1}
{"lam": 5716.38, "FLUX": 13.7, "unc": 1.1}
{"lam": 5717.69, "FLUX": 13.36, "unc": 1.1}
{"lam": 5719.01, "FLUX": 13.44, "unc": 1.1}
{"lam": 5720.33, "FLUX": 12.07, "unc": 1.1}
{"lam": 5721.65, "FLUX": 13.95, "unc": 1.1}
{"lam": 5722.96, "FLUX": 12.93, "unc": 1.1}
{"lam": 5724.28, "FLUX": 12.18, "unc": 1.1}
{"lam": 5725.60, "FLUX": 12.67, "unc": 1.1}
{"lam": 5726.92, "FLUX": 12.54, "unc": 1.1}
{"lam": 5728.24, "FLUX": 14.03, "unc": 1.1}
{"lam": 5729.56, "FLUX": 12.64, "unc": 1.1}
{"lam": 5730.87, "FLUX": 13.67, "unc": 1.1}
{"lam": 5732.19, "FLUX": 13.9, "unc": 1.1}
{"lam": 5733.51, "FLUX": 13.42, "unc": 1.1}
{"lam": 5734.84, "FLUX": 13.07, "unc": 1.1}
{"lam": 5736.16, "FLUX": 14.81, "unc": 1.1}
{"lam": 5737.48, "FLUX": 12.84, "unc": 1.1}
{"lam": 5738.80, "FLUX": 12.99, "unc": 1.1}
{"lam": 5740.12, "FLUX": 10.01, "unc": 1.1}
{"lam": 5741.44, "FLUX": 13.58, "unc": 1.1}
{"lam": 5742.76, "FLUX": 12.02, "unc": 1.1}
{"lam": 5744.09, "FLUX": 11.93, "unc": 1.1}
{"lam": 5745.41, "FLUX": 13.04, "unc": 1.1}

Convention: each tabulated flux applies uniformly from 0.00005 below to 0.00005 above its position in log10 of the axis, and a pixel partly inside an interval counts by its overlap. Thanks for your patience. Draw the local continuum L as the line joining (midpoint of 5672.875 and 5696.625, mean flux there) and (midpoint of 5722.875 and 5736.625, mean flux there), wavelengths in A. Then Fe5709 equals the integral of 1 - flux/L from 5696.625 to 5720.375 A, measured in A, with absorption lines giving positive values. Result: 1.6 A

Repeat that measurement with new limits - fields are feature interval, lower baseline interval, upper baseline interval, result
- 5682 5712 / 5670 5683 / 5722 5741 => 1.1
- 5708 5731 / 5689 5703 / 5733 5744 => 0.7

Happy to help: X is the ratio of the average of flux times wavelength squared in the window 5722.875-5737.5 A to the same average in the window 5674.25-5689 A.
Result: 1.0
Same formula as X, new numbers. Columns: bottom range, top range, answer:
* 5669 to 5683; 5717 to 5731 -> 1.01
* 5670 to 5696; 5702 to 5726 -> 0.93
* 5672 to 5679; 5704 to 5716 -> 0.87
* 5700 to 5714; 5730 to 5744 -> 1.12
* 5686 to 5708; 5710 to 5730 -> 1.00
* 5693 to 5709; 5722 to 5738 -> 1.06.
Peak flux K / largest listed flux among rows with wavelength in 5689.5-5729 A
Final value 14.73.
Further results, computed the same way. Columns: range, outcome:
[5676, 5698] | 14.74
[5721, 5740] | 14.81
